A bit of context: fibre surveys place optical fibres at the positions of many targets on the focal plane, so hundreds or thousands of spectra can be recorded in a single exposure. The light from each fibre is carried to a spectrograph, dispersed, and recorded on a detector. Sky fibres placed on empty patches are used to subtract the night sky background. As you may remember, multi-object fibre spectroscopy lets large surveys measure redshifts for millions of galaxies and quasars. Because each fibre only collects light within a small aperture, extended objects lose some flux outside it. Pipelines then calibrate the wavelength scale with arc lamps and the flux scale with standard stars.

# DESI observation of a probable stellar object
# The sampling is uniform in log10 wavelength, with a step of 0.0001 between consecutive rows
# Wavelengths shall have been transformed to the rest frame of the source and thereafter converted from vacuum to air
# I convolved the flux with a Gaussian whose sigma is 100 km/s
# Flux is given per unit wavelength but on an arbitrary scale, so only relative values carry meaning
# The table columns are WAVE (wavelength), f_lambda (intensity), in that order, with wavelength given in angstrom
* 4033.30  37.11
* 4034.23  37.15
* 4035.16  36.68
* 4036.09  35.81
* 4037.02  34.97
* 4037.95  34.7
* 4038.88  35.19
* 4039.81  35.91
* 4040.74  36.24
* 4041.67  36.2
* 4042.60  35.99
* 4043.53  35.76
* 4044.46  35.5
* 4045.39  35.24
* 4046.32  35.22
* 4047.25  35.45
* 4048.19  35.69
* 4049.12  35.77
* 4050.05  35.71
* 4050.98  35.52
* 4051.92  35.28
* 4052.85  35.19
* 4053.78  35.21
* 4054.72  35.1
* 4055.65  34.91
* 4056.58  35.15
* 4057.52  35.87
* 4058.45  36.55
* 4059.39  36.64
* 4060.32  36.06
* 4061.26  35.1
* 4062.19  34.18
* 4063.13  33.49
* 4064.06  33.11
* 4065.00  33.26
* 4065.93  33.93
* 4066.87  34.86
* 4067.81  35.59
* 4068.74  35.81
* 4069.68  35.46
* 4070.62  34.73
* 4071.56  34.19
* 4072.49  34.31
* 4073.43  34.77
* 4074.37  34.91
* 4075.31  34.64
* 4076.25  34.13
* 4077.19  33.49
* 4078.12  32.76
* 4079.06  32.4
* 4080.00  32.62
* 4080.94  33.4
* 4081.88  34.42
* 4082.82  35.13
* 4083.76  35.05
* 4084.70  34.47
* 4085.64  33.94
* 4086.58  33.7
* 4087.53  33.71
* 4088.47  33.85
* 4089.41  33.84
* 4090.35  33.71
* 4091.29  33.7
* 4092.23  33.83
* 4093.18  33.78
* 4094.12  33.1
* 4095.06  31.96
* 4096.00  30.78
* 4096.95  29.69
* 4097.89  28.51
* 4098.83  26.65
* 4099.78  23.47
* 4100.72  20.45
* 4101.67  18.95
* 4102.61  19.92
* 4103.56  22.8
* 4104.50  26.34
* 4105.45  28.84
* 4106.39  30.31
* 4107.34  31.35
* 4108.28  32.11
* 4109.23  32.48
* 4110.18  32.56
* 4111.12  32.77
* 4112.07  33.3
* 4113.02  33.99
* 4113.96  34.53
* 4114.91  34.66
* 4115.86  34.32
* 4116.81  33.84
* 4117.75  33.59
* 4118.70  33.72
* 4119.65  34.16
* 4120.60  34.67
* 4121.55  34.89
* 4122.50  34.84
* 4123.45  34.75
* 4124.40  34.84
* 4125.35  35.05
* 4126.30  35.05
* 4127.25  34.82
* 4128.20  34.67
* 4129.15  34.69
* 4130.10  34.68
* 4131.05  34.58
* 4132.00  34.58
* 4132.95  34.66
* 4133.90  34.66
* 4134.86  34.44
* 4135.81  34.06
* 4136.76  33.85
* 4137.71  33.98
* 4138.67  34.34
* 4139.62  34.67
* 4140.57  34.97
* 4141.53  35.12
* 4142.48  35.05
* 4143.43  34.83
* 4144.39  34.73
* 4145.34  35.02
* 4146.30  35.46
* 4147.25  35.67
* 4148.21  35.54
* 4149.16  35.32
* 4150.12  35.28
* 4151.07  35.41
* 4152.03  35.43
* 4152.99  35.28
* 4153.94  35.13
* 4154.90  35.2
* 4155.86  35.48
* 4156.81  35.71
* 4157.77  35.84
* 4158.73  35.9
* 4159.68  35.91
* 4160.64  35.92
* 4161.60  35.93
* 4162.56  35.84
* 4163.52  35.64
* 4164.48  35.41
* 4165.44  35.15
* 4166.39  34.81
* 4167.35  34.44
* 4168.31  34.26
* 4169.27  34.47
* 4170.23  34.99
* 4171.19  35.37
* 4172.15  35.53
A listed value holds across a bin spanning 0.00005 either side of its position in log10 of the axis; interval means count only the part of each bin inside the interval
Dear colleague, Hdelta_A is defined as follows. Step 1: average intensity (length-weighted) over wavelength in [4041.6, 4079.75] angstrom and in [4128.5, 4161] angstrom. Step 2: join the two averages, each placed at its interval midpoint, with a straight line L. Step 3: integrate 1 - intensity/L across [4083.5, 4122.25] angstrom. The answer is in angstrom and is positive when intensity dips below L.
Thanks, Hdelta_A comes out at 4.11 angstrom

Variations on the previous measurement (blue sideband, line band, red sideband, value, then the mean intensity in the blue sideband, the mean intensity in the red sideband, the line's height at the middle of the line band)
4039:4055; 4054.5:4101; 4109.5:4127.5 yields 2.1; 35.6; 34.2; 35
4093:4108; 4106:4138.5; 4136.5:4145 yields -2.9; 27.3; 34.6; 31.2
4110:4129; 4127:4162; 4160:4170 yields -0.3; 34.3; 35.2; 34.8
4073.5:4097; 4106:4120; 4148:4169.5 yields 0.4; 33.6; 35.4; 34.2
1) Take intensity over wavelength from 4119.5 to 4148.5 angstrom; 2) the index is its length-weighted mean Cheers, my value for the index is 34.7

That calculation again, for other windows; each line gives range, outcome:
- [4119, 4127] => 34.7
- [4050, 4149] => 33.4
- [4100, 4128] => 31.5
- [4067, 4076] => 34.9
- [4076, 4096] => 33.6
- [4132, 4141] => 34.4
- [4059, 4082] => 34.3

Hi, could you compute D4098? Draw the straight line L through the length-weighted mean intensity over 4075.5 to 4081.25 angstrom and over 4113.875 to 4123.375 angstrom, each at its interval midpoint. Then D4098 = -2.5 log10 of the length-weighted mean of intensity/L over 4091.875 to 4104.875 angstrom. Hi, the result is 0.238 mag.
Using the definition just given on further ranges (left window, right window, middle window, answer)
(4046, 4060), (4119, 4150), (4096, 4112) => 0.26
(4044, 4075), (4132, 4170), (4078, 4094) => 0.04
